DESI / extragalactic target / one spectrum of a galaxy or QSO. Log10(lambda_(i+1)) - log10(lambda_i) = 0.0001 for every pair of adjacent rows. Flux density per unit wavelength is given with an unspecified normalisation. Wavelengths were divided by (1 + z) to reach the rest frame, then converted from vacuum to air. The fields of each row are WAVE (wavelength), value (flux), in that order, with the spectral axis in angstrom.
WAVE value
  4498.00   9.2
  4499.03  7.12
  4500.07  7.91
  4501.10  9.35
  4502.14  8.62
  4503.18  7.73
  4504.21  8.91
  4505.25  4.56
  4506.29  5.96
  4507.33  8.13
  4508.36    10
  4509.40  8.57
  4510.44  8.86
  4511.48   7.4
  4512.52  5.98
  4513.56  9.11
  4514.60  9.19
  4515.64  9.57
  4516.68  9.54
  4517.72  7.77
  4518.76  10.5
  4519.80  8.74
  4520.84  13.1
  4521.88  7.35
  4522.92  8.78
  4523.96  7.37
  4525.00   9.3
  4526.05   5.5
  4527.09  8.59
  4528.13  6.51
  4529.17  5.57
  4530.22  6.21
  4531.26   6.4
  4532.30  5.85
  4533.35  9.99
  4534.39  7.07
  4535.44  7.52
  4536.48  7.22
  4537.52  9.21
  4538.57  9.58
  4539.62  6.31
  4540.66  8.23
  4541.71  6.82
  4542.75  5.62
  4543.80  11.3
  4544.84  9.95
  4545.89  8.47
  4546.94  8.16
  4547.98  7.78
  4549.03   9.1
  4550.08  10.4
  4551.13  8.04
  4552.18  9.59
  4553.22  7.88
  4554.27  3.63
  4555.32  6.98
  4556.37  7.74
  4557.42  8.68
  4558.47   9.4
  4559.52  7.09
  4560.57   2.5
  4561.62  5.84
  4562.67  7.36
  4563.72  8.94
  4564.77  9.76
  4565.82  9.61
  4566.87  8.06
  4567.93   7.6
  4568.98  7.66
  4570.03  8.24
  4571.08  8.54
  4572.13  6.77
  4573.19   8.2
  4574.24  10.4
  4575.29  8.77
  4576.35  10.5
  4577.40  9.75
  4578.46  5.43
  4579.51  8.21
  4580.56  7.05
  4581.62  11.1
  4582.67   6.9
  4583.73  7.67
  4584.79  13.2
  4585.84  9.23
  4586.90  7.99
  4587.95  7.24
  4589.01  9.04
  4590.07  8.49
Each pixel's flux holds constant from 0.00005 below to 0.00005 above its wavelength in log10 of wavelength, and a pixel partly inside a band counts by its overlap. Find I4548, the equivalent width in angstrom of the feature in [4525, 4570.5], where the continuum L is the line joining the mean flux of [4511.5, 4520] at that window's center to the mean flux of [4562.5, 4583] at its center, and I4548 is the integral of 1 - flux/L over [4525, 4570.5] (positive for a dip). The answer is 4.5 angstrom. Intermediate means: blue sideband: 8.72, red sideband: 8.48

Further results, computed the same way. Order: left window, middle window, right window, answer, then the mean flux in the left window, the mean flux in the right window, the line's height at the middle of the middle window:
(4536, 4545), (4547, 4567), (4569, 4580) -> 1.2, 8.19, 8.45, 8.31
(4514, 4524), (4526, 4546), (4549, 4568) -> 2.3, 9.28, 7.77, 8.63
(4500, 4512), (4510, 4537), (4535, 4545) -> 0.1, 8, 8.12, 8.07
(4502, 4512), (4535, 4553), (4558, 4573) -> -1.6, 7.85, 7.67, 7.74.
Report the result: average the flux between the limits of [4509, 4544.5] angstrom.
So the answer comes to 8.08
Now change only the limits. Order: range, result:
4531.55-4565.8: 7.89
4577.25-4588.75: 8.5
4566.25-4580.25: 8.31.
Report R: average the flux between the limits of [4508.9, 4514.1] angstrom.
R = 7.98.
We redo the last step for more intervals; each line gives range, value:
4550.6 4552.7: 8.81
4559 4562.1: 5.13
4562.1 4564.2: 8.09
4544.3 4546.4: 9.25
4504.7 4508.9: 7.18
